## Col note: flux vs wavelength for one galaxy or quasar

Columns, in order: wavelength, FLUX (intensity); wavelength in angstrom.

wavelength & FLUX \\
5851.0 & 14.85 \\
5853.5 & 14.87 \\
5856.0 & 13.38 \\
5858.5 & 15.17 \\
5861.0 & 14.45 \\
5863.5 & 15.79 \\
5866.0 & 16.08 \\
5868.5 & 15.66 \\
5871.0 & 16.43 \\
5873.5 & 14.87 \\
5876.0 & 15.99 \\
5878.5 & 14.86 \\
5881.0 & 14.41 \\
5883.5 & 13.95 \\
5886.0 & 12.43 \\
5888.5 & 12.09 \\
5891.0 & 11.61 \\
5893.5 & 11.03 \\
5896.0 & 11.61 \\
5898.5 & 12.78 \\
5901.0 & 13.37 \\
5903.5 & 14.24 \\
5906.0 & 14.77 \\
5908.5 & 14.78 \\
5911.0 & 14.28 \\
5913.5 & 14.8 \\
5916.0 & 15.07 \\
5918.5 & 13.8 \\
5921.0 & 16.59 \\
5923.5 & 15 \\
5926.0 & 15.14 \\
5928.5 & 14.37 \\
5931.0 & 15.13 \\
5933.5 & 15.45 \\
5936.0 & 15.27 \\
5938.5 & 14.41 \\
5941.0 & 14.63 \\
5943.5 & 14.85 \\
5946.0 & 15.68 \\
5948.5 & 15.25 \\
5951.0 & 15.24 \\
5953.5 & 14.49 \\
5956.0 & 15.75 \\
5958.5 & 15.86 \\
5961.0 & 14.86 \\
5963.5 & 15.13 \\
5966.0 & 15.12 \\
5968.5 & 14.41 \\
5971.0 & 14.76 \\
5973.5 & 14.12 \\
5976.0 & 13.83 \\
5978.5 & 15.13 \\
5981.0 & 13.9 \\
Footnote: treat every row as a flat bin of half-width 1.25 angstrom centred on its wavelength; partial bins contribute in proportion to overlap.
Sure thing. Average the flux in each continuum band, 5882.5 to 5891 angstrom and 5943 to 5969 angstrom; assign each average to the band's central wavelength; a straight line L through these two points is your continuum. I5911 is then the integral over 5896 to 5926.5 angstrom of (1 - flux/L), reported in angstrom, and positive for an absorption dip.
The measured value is -2.0 angstrom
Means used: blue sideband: 12.6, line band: 14.4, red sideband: 15.2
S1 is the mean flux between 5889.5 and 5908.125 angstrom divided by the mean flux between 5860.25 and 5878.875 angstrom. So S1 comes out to 0.83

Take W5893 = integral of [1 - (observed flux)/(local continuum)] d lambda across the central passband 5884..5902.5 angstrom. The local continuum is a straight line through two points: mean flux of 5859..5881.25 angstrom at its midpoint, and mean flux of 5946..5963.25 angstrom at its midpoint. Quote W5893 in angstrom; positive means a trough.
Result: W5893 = 3.8 angstrom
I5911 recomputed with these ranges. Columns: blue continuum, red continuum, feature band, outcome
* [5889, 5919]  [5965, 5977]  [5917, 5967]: -3.85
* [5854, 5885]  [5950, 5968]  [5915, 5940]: 0.19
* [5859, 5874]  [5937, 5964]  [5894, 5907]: 1.85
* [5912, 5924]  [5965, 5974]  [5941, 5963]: -0.66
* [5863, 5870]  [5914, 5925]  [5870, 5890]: 1.74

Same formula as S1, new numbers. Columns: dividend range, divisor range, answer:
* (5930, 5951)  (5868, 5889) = 1.04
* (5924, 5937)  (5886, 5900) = 1.27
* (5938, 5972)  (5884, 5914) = 1.15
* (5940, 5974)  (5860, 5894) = 1.05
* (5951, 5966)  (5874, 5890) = 1.09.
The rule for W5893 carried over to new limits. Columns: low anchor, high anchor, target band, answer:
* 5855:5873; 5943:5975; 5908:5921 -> 0.4 angstrom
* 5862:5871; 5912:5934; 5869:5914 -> 4.9 angstrom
